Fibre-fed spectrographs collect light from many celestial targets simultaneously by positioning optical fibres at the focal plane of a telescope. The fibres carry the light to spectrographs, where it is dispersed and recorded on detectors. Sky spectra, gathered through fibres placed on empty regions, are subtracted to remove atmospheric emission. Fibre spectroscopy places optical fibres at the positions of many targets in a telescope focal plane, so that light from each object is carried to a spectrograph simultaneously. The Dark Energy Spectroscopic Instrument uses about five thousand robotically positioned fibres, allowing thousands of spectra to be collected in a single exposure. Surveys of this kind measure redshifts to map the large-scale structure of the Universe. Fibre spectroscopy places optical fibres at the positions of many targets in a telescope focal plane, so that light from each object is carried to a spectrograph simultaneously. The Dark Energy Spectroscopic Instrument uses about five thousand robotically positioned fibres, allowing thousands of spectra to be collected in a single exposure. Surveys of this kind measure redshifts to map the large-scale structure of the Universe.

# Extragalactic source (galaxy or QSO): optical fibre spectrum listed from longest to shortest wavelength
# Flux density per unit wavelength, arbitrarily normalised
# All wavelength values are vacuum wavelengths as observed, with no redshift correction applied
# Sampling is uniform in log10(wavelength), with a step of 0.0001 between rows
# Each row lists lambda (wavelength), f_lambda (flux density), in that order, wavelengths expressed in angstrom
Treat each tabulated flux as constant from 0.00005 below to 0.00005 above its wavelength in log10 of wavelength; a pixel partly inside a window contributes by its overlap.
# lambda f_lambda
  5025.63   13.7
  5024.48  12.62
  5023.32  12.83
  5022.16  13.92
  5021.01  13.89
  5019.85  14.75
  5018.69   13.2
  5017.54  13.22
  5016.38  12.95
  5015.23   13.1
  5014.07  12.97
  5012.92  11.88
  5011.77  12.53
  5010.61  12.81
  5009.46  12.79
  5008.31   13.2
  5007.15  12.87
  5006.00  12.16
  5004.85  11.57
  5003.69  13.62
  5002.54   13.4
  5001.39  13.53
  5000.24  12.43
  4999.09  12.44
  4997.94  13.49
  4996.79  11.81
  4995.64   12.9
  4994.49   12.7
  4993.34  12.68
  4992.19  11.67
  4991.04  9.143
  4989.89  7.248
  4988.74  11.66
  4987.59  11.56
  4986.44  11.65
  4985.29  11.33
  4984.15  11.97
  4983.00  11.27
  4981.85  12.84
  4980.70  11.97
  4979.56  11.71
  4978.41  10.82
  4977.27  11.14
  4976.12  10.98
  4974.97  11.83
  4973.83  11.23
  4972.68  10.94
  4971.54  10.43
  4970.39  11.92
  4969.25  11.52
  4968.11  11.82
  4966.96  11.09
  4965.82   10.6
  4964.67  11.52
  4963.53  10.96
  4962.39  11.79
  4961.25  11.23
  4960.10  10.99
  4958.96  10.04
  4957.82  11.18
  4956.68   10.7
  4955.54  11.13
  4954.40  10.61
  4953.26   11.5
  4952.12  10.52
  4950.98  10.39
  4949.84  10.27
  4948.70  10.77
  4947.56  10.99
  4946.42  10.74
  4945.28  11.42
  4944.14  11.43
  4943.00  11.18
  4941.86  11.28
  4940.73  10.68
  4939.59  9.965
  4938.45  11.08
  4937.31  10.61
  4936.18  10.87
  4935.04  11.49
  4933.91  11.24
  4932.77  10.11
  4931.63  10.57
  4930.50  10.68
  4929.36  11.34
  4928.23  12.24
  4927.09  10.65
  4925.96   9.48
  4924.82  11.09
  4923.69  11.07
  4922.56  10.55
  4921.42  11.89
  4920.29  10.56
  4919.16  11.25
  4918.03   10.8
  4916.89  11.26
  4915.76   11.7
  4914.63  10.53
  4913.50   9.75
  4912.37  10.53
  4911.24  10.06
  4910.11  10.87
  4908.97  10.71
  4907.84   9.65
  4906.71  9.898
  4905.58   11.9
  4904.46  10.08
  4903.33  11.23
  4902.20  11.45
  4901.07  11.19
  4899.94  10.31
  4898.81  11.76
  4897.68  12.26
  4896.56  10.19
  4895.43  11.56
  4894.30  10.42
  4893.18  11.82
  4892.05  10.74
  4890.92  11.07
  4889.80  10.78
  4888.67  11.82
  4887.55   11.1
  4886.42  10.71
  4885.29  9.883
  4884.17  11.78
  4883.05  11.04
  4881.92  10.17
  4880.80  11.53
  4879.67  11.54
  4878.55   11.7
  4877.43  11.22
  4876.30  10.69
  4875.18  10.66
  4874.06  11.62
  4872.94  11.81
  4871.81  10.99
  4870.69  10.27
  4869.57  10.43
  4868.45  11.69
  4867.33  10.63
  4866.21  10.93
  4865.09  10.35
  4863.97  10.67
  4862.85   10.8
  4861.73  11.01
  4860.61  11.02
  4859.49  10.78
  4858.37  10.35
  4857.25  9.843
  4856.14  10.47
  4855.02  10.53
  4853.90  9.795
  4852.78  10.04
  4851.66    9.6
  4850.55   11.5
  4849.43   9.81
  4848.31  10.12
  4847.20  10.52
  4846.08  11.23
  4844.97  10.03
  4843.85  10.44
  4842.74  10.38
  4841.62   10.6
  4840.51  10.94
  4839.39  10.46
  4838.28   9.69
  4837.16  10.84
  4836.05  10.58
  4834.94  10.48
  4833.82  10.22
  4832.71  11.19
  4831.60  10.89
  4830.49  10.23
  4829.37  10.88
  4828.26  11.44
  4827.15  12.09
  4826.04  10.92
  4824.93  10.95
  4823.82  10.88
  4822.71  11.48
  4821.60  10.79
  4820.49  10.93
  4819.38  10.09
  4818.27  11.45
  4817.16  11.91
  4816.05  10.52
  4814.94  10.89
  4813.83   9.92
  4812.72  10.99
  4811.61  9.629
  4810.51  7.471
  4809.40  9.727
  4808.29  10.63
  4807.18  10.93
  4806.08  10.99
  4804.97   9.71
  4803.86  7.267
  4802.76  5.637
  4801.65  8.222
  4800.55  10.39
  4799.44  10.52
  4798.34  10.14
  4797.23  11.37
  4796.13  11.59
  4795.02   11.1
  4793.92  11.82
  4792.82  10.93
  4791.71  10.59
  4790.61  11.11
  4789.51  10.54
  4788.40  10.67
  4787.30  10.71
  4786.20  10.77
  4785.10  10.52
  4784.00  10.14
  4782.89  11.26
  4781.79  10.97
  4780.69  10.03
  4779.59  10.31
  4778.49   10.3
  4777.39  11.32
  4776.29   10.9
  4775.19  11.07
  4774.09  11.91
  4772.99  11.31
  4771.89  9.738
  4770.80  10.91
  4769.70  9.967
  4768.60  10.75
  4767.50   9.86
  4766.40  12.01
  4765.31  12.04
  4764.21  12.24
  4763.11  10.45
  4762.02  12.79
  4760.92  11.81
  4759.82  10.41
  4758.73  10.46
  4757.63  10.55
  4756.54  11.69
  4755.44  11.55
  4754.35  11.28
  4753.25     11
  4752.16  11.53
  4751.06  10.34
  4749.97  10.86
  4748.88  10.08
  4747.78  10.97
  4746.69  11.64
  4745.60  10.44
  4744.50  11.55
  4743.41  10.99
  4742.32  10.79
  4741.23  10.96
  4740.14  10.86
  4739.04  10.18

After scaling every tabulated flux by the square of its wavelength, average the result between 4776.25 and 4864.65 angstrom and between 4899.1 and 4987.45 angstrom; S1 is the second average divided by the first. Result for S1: 1.1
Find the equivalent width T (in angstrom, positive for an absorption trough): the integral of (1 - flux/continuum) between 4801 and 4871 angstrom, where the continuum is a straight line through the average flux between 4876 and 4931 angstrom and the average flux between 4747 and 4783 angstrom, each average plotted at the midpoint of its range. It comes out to 3.6 angstrom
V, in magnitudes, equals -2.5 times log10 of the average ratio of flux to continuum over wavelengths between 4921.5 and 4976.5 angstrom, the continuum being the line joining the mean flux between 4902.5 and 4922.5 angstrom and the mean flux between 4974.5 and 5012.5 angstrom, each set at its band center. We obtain 0.03 mag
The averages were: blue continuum 10.7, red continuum 12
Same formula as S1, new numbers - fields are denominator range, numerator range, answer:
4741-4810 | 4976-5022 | 1.26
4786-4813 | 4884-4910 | 1.13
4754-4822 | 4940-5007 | 1.16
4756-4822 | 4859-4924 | 1.08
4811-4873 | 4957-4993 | 1.11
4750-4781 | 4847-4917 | 1.03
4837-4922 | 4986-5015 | 1.19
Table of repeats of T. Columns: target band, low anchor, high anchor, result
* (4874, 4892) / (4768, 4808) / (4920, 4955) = -0.6 angstrom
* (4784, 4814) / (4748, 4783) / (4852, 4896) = 2.2 angstrom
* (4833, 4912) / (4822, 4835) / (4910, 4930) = 1.2 angstrom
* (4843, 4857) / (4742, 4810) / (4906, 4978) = 0.6 angstrom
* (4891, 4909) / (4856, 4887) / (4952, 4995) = 0.0 angstrom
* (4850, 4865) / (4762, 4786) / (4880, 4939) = 0.6 angstrom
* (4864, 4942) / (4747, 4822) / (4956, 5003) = 1.7 angstrom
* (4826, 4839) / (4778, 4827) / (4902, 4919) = -0.4 angstrom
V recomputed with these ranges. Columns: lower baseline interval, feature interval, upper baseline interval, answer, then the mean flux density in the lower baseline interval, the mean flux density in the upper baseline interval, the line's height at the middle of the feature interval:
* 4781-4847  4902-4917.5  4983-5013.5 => 0.066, 10.5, 12.1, 11.3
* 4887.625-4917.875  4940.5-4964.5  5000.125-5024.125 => 0.087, 10.9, 13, 11.9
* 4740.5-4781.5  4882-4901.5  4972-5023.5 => 0.059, 11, 12.2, 11.7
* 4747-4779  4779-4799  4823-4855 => 0.008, 11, 10.6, 10.9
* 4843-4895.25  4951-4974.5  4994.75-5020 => 0.104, 10.8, 12.9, 12.2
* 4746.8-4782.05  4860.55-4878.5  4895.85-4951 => -0.004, 11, 10.9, 10.9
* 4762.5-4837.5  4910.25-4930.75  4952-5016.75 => 0.047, 10.6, 11.7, 11.3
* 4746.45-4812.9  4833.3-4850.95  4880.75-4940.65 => 0.027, 10.6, 10.9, 10.7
